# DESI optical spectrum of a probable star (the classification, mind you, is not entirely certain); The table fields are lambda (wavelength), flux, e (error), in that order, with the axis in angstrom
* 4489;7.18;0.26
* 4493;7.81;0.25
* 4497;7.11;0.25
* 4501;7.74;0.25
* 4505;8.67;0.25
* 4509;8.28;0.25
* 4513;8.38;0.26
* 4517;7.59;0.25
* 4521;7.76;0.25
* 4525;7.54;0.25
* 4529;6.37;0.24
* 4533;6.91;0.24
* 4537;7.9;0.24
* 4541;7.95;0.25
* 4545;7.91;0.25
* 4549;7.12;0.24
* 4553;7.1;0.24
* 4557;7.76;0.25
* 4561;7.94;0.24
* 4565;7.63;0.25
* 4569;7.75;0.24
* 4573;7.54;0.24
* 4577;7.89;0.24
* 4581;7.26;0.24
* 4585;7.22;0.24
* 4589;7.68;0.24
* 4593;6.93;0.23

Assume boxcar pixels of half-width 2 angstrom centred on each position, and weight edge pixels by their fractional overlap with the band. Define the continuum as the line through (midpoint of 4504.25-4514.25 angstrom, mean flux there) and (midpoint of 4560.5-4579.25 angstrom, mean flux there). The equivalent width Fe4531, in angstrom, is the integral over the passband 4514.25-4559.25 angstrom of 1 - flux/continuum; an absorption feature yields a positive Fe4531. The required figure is 3.5 angstrom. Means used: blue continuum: 8.42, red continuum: 7.73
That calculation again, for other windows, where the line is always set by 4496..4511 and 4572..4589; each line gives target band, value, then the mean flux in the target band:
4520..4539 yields 1.37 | 7.27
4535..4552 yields 0.13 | 7.68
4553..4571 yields -0.18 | 7.7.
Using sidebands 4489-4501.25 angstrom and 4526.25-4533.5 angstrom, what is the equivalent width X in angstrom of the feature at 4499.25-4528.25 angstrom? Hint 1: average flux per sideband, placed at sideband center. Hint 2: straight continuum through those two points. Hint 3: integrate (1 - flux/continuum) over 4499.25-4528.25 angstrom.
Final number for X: -3.6 angstrom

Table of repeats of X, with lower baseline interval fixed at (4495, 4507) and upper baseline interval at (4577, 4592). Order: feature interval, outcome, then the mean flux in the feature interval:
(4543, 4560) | 0.2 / 7.5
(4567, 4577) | -0.3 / 7.69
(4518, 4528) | 0.3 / 7.52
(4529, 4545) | 0.4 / 7.47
